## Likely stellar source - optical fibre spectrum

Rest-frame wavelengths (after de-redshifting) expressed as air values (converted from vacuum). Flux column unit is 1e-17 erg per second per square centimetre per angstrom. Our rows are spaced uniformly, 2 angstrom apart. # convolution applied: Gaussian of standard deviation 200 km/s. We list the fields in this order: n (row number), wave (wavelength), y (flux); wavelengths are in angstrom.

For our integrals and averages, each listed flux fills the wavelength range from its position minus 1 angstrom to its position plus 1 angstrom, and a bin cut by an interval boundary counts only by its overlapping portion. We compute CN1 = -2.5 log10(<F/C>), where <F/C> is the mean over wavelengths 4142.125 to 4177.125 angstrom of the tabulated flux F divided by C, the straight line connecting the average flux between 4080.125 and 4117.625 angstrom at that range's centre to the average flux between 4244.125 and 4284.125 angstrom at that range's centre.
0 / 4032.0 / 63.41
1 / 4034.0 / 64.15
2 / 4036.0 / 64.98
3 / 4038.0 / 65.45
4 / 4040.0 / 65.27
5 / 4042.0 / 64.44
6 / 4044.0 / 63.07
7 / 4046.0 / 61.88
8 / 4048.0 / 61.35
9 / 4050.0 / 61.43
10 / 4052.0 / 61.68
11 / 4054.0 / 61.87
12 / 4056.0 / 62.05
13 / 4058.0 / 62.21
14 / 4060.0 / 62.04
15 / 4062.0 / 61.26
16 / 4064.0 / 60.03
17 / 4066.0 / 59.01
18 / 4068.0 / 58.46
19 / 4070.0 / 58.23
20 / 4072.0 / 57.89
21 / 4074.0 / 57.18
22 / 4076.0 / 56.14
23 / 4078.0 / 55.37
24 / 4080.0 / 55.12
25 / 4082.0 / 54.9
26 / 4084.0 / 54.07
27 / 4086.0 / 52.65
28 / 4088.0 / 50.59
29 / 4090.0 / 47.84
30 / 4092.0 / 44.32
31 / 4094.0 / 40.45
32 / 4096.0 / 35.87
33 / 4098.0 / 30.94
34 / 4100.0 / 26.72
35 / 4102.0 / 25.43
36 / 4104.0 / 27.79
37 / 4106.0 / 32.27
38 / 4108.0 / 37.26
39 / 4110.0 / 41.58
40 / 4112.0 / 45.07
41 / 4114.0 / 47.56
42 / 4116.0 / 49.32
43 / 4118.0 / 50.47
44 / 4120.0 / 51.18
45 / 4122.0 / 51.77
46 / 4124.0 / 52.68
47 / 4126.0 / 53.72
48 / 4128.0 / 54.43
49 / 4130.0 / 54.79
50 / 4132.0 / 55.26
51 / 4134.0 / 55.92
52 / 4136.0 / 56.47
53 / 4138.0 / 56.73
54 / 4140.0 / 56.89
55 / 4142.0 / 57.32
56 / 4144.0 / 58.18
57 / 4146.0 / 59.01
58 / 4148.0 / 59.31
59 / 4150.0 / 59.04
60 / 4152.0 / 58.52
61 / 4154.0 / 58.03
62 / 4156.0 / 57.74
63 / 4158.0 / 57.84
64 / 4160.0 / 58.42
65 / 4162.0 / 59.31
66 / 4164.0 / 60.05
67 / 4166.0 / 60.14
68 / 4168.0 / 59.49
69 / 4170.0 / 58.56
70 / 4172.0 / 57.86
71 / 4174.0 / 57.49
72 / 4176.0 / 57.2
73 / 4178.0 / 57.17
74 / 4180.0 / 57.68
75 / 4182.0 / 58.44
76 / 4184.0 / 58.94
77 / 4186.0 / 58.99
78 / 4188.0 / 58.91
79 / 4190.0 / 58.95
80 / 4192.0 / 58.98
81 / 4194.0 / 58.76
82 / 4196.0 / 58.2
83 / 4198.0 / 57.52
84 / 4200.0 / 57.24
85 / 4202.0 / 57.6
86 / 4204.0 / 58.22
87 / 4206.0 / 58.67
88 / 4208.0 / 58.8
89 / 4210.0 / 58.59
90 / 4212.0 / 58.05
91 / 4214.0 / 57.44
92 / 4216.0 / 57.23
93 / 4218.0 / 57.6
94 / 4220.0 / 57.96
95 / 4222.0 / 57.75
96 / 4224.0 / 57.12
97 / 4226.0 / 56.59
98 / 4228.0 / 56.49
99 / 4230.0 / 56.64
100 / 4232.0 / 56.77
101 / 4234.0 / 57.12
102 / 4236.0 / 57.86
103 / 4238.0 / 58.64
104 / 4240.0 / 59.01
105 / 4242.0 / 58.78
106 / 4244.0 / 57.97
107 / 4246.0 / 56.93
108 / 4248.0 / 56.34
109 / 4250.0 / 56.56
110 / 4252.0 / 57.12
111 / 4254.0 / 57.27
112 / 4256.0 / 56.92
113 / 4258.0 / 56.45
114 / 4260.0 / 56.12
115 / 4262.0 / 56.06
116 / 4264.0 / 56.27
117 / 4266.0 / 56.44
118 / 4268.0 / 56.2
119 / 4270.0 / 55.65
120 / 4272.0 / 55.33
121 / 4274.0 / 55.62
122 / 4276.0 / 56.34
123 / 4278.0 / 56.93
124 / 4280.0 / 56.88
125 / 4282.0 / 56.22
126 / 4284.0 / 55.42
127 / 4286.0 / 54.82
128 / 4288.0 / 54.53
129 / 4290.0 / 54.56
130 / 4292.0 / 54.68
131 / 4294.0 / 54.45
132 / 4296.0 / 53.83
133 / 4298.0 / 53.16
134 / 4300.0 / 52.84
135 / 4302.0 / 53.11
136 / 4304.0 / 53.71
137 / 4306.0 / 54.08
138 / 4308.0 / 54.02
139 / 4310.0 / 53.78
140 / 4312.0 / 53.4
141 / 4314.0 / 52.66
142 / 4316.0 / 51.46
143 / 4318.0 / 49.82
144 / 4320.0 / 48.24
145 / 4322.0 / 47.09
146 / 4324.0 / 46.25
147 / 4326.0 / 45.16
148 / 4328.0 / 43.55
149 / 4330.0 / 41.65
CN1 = -0.23 mag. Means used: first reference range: 41.8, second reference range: 56.4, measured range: 58.6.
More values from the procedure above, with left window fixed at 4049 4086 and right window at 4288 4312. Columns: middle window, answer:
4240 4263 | -0.04 mag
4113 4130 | 0.12 mag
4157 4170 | -0.05 mag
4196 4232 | -0.04 mag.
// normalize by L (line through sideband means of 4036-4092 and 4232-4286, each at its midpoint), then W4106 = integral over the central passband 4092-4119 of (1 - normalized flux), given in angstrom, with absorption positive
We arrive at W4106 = 9.4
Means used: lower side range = 58.8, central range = 38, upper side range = 56.7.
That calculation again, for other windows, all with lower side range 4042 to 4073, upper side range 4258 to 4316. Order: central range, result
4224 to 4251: -0.6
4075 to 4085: 0.9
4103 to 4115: 4.2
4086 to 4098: 3.3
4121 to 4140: 1.4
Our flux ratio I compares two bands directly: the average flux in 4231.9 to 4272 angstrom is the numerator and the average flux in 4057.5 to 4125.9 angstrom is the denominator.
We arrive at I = 1.2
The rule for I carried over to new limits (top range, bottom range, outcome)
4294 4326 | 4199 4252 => 0.90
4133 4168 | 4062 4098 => 1.11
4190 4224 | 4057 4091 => 1.02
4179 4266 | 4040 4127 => 1.12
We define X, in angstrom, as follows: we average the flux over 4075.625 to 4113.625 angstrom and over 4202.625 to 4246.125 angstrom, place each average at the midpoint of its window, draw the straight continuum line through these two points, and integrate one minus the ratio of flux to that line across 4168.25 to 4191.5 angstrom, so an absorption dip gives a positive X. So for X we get -2.5 angstrom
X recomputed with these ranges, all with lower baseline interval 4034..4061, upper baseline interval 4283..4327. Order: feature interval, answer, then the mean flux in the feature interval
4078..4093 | 2.4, 51.6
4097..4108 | 5.7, 29.4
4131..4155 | 0.6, 57.6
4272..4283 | -0.6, 56.3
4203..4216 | -0.5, 58.2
